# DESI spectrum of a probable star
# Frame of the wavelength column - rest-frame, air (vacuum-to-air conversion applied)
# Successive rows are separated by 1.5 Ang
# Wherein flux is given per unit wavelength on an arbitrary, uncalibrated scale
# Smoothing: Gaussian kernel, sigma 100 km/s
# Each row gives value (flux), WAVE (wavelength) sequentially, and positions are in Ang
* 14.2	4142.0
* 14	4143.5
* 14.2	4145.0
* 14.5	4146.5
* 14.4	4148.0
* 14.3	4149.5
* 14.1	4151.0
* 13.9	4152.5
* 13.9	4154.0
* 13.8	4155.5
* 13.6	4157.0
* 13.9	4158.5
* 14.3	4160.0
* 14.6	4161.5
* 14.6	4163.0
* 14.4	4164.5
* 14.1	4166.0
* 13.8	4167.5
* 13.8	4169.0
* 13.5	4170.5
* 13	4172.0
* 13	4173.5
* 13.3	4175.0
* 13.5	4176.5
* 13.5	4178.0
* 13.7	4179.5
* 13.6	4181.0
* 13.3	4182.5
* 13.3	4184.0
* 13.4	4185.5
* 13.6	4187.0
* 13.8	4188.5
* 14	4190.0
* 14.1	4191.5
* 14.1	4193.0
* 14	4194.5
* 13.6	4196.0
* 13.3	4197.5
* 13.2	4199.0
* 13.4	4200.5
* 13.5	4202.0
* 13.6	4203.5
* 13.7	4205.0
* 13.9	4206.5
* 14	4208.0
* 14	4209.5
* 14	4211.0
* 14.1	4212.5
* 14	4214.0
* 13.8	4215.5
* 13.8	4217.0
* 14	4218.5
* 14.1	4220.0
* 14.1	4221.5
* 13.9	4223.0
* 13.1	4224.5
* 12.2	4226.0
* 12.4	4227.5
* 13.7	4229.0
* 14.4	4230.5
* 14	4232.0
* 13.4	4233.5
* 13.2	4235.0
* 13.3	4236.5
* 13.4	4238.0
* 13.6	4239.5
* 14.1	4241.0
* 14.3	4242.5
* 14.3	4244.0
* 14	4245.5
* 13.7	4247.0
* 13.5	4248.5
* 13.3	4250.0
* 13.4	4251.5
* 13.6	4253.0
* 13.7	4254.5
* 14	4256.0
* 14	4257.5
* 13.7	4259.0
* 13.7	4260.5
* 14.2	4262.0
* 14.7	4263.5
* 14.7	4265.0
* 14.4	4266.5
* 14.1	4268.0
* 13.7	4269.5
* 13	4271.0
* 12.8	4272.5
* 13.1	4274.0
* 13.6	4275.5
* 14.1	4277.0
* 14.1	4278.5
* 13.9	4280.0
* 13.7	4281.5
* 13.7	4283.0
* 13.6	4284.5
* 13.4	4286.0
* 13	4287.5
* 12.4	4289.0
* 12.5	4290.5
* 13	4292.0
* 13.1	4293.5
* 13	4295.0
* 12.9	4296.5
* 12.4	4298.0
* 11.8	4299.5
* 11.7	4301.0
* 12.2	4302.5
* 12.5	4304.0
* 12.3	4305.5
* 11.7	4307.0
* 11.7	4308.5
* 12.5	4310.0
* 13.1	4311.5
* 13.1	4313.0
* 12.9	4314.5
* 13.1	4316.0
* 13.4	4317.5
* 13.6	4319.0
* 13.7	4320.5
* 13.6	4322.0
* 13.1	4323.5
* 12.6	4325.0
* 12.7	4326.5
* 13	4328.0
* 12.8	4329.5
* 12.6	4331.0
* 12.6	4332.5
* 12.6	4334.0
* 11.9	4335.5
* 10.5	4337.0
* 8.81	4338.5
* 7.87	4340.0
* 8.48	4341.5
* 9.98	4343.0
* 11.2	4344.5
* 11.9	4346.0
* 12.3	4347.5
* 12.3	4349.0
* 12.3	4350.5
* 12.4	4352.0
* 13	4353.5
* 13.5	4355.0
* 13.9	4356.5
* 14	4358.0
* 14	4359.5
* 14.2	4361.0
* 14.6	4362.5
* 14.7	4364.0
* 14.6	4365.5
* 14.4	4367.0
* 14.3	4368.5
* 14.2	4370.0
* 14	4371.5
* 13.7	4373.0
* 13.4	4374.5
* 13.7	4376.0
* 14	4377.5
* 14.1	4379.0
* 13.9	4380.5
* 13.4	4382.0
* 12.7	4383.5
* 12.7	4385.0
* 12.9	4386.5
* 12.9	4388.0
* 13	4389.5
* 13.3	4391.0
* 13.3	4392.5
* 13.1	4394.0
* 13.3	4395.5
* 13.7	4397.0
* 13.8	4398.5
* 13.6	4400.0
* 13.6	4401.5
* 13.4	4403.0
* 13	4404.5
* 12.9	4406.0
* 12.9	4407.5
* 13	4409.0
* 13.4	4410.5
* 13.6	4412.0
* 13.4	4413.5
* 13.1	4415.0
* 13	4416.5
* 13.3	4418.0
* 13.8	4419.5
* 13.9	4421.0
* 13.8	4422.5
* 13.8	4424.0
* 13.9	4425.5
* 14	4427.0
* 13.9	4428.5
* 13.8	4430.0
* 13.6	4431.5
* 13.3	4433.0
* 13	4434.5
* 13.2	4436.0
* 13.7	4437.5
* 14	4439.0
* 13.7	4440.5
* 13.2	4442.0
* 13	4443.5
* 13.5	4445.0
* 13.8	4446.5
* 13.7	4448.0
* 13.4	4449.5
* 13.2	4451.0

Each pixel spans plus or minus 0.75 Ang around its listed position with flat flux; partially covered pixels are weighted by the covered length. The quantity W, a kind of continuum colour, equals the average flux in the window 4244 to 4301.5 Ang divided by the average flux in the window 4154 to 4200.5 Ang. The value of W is 0.98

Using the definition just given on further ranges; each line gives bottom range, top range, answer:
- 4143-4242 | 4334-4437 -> 0.95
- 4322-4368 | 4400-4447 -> 1.08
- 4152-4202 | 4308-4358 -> 0.89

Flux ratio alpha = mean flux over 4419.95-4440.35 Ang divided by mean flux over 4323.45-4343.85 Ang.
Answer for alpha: 1.21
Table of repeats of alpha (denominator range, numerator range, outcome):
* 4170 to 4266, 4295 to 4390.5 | 0.93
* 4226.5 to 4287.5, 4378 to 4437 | 0.98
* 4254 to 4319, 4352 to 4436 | 1.03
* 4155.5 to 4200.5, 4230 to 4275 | 1.00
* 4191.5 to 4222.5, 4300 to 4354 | 0.88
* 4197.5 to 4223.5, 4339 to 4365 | 0.90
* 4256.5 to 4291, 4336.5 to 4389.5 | 0.94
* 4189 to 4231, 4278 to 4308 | 0.94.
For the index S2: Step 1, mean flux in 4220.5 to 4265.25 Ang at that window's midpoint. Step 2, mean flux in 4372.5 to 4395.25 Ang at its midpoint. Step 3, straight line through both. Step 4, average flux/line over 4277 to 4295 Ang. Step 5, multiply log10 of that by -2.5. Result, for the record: 0.02 mag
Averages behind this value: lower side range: 13.7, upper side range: 13.3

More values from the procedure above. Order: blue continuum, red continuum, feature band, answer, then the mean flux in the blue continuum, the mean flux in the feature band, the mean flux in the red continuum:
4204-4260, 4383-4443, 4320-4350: 0.16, 13.7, 11.7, 13.4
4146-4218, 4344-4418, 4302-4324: 0.06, 13.8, 12.8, 13.4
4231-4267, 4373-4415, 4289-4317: 0.09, 13.8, 12.5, 13.3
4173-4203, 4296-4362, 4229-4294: -0.06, 13.6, 13.7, 12.3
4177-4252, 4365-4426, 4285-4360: 0.10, 13.7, 12.4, 13.5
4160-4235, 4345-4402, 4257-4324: 0.03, 13.7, 13.2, 13.5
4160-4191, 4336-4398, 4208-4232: -0.02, 13.7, 13.7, 12.9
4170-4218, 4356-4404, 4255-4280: -0.02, 13.6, 13.9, 13.7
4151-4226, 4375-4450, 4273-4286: 0.00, 13.8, 13.7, 13.4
